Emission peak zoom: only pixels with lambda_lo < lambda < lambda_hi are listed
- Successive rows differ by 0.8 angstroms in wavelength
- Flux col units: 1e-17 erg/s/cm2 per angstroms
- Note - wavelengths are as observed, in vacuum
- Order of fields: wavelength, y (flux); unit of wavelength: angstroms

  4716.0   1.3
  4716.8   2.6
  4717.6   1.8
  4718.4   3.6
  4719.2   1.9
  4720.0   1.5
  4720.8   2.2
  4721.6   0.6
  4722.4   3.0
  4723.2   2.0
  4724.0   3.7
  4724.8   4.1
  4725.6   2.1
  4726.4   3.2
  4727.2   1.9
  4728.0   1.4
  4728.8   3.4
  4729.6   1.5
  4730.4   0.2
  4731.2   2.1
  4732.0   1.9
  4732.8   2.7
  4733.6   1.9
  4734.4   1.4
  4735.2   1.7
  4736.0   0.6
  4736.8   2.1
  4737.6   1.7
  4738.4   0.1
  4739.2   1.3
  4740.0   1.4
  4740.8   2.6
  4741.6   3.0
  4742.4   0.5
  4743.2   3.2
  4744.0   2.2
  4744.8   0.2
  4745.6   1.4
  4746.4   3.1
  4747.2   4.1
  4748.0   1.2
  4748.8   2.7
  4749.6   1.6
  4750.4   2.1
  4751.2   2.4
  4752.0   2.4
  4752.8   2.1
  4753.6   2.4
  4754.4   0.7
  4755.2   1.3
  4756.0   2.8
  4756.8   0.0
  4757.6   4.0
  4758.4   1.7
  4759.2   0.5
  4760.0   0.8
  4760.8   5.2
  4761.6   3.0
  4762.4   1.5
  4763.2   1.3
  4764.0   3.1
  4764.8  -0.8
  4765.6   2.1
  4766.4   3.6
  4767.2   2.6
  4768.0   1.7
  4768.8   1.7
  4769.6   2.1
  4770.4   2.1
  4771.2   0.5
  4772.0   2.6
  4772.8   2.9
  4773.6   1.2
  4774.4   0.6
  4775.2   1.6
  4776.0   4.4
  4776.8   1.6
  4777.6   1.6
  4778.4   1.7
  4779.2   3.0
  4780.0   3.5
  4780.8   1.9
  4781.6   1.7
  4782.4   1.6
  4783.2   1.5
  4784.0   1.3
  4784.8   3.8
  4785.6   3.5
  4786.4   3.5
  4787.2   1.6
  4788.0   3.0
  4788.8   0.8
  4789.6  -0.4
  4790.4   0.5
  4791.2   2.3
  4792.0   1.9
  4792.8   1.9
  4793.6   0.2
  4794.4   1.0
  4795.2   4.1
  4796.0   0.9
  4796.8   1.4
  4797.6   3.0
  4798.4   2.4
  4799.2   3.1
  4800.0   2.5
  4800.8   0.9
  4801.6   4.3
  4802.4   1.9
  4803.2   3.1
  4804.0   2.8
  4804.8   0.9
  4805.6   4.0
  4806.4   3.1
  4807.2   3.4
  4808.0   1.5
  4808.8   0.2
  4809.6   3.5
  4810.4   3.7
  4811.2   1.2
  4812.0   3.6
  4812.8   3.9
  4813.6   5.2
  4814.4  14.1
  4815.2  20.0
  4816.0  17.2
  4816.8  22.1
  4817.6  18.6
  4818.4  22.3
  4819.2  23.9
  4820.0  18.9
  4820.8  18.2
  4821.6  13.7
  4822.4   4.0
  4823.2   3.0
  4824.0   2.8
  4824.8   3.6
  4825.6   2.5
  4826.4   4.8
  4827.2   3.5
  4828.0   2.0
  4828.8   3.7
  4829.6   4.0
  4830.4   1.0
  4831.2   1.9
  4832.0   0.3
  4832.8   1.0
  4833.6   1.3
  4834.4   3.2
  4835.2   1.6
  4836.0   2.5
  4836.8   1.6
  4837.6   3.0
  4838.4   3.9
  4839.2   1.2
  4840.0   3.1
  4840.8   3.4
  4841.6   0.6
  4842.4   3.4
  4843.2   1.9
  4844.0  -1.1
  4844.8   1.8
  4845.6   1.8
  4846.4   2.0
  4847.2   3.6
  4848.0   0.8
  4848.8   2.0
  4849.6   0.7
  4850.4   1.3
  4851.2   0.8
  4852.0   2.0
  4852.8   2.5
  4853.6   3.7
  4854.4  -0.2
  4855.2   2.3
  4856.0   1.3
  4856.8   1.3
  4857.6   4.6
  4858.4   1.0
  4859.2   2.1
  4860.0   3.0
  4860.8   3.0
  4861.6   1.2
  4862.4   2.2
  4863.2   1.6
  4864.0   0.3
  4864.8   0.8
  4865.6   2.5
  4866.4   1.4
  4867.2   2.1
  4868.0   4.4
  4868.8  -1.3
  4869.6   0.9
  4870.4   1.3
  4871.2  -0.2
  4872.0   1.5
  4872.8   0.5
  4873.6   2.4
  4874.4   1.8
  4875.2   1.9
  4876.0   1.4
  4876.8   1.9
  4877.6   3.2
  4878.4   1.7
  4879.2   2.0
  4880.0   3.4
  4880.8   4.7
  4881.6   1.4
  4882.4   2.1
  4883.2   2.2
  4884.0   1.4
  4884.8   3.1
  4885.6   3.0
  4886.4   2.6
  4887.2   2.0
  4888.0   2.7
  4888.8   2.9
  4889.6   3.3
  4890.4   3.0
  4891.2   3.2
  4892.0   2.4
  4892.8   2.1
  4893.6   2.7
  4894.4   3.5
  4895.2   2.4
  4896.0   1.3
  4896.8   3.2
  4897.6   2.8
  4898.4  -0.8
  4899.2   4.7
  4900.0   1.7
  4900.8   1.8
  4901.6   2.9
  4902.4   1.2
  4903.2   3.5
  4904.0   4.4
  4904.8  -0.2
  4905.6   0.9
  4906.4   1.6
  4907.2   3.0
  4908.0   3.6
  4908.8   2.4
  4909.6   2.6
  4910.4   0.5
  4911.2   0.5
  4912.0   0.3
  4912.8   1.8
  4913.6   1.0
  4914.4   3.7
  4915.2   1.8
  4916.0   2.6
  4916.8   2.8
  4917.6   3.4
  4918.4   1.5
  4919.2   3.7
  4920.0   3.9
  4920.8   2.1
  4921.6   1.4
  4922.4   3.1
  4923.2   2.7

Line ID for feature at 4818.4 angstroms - [O II]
